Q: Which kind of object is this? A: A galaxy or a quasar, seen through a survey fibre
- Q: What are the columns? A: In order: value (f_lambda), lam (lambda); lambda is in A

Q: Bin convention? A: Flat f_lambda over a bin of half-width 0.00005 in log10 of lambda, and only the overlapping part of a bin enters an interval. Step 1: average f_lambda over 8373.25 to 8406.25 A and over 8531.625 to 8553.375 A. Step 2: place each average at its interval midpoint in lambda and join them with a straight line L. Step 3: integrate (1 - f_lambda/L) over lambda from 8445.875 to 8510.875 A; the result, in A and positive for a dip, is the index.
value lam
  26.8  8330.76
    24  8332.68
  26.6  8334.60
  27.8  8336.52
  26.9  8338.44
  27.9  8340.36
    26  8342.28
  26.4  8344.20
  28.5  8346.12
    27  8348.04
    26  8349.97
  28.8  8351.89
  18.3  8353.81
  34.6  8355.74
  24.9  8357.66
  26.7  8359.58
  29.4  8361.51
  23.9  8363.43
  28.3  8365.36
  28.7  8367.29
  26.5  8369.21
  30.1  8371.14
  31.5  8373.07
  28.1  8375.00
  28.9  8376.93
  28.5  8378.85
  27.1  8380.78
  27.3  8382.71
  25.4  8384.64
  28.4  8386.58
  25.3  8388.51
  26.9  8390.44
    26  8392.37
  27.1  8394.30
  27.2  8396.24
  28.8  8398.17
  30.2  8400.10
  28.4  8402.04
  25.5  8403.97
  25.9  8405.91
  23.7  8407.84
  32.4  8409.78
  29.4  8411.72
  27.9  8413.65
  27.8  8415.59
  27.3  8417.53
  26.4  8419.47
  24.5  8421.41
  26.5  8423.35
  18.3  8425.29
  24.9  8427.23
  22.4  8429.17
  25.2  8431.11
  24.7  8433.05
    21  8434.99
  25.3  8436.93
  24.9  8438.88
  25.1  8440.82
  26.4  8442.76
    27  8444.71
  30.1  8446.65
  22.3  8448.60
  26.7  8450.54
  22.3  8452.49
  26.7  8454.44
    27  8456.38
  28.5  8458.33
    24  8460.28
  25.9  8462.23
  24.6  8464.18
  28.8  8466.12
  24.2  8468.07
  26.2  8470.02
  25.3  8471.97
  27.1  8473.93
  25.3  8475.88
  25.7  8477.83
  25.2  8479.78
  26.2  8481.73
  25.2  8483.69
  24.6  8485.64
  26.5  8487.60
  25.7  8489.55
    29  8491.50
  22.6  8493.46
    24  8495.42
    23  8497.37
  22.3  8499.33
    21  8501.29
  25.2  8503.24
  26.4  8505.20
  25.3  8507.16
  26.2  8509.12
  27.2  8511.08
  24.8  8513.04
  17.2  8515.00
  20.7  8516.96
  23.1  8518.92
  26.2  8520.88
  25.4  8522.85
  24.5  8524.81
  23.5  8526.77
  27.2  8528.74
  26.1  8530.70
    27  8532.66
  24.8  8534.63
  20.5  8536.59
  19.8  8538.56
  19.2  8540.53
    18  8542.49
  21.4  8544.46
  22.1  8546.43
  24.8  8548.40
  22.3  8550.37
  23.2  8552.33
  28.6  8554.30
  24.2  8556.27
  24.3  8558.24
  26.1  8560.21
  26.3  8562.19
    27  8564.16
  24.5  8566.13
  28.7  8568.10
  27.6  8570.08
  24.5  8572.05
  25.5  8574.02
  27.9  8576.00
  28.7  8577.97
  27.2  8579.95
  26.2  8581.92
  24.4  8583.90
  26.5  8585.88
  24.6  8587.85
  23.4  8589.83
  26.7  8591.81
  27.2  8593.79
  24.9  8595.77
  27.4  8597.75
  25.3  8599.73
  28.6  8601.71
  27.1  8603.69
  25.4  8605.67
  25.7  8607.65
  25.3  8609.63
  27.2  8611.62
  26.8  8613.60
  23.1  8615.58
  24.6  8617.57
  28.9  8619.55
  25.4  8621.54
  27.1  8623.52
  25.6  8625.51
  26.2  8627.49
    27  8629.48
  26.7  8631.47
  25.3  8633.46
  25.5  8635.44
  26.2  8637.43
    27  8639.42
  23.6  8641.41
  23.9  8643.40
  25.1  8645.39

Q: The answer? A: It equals -2.8 A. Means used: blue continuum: 27.5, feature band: 25.4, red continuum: 22.1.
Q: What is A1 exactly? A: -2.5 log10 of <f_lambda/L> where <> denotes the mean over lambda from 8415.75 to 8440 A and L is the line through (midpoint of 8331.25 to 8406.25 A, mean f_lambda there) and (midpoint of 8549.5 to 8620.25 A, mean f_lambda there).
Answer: 0.107 mag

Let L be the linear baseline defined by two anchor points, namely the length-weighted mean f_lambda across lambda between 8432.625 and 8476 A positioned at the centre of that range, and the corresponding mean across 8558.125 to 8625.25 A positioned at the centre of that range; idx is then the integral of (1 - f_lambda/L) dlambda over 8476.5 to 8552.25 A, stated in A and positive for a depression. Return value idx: 5.7 A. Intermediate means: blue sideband 25.6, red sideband 26.2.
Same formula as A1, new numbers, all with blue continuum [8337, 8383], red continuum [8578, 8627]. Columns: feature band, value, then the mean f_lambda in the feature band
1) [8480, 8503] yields 0.09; 24.6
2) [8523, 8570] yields 0.10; 24.2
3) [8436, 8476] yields 0.04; 25.9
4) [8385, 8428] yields 0.02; 26.7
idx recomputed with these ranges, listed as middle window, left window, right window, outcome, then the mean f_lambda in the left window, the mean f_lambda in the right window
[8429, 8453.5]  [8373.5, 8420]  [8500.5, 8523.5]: 1.2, 27.6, 24.1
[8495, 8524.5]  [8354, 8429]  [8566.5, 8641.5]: 3.1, 27.2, 26.2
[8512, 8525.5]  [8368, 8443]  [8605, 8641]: 1.6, 26.6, 26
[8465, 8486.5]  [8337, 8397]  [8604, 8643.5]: 0.7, 27.3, 25.9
